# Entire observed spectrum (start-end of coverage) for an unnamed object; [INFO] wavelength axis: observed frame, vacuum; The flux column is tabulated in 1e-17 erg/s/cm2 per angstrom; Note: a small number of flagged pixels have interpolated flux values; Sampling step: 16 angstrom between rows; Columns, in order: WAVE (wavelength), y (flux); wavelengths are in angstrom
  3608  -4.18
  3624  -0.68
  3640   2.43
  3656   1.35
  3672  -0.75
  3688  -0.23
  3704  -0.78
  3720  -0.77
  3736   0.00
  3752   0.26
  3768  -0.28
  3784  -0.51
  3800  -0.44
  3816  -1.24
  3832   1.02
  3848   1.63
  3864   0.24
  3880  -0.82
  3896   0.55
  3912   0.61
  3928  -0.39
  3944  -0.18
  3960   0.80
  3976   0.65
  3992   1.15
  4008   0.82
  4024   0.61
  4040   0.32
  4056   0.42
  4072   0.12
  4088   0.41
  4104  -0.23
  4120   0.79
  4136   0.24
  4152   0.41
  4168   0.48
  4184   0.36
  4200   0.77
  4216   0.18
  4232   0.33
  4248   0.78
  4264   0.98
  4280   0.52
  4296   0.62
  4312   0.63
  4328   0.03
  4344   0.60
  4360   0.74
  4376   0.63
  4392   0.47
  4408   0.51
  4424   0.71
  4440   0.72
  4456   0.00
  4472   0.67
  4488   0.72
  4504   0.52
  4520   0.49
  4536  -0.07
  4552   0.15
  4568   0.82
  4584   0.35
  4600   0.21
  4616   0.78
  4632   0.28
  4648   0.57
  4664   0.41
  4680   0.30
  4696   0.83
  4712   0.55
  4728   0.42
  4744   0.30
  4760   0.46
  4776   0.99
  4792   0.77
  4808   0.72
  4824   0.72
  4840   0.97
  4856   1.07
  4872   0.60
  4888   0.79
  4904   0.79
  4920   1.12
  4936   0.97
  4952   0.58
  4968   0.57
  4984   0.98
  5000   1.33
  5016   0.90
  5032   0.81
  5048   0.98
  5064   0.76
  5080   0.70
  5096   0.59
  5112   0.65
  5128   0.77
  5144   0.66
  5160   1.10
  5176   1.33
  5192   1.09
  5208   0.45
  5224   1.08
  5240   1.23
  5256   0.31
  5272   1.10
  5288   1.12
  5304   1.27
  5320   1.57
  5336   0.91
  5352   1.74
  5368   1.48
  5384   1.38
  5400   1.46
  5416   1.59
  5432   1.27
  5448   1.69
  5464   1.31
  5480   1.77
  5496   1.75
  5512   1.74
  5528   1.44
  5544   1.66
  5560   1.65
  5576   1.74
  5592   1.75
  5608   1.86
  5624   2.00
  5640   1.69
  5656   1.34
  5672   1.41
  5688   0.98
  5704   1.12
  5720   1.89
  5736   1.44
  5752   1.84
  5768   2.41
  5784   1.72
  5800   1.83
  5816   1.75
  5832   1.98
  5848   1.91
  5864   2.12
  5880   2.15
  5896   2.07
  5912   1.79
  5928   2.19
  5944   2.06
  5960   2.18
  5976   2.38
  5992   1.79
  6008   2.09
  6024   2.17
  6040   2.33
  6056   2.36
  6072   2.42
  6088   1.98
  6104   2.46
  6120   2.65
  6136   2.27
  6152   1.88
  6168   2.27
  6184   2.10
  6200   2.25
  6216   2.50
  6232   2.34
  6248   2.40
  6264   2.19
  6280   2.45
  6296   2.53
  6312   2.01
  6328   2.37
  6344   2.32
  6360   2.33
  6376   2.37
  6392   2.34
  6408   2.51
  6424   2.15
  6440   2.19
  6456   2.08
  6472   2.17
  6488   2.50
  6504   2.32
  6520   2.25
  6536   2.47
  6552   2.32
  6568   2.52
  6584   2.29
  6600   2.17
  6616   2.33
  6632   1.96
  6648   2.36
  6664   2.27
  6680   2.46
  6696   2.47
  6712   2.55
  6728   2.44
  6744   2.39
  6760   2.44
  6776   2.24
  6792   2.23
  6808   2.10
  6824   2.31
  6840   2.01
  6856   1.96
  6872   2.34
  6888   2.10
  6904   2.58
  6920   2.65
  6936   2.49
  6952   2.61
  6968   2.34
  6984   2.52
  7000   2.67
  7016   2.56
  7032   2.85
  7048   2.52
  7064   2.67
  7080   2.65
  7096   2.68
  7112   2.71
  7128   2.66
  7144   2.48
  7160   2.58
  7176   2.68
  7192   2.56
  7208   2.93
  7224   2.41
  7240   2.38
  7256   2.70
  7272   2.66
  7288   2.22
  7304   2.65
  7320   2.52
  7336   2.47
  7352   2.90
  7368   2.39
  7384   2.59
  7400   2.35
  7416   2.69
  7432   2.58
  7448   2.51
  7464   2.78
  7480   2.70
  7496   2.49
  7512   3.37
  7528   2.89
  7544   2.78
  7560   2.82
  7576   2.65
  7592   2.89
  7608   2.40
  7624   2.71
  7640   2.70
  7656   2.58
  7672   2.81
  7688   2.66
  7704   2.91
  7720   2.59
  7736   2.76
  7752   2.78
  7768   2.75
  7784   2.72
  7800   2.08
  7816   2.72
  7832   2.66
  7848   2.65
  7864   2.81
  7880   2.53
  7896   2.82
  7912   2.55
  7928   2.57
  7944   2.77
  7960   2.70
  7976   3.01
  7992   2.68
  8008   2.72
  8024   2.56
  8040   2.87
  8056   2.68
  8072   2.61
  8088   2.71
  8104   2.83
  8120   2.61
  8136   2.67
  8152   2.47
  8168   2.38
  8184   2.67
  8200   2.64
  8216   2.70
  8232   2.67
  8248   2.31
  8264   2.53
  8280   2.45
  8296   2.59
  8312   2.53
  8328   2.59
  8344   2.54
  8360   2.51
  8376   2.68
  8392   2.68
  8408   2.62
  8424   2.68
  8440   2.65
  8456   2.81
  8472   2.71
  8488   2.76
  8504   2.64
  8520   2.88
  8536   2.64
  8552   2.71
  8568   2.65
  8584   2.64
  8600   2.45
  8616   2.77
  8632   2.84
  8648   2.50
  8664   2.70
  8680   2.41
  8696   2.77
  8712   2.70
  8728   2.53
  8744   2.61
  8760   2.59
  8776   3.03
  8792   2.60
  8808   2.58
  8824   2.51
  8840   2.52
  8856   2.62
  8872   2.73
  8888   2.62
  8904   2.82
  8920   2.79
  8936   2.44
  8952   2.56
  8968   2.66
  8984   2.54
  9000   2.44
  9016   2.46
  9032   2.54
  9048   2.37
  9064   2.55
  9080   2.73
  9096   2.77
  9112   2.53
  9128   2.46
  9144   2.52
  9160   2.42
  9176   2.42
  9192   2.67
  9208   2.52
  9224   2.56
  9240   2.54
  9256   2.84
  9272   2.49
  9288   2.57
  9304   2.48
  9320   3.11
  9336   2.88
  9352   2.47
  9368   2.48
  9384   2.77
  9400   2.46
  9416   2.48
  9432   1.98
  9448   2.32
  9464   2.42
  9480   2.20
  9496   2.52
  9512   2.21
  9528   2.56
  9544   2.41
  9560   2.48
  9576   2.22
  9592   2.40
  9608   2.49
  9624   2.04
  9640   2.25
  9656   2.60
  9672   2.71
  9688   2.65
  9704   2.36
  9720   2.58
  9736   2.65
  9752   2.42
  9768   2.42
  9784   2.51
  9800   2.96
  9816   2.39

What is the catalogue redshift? 0.32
